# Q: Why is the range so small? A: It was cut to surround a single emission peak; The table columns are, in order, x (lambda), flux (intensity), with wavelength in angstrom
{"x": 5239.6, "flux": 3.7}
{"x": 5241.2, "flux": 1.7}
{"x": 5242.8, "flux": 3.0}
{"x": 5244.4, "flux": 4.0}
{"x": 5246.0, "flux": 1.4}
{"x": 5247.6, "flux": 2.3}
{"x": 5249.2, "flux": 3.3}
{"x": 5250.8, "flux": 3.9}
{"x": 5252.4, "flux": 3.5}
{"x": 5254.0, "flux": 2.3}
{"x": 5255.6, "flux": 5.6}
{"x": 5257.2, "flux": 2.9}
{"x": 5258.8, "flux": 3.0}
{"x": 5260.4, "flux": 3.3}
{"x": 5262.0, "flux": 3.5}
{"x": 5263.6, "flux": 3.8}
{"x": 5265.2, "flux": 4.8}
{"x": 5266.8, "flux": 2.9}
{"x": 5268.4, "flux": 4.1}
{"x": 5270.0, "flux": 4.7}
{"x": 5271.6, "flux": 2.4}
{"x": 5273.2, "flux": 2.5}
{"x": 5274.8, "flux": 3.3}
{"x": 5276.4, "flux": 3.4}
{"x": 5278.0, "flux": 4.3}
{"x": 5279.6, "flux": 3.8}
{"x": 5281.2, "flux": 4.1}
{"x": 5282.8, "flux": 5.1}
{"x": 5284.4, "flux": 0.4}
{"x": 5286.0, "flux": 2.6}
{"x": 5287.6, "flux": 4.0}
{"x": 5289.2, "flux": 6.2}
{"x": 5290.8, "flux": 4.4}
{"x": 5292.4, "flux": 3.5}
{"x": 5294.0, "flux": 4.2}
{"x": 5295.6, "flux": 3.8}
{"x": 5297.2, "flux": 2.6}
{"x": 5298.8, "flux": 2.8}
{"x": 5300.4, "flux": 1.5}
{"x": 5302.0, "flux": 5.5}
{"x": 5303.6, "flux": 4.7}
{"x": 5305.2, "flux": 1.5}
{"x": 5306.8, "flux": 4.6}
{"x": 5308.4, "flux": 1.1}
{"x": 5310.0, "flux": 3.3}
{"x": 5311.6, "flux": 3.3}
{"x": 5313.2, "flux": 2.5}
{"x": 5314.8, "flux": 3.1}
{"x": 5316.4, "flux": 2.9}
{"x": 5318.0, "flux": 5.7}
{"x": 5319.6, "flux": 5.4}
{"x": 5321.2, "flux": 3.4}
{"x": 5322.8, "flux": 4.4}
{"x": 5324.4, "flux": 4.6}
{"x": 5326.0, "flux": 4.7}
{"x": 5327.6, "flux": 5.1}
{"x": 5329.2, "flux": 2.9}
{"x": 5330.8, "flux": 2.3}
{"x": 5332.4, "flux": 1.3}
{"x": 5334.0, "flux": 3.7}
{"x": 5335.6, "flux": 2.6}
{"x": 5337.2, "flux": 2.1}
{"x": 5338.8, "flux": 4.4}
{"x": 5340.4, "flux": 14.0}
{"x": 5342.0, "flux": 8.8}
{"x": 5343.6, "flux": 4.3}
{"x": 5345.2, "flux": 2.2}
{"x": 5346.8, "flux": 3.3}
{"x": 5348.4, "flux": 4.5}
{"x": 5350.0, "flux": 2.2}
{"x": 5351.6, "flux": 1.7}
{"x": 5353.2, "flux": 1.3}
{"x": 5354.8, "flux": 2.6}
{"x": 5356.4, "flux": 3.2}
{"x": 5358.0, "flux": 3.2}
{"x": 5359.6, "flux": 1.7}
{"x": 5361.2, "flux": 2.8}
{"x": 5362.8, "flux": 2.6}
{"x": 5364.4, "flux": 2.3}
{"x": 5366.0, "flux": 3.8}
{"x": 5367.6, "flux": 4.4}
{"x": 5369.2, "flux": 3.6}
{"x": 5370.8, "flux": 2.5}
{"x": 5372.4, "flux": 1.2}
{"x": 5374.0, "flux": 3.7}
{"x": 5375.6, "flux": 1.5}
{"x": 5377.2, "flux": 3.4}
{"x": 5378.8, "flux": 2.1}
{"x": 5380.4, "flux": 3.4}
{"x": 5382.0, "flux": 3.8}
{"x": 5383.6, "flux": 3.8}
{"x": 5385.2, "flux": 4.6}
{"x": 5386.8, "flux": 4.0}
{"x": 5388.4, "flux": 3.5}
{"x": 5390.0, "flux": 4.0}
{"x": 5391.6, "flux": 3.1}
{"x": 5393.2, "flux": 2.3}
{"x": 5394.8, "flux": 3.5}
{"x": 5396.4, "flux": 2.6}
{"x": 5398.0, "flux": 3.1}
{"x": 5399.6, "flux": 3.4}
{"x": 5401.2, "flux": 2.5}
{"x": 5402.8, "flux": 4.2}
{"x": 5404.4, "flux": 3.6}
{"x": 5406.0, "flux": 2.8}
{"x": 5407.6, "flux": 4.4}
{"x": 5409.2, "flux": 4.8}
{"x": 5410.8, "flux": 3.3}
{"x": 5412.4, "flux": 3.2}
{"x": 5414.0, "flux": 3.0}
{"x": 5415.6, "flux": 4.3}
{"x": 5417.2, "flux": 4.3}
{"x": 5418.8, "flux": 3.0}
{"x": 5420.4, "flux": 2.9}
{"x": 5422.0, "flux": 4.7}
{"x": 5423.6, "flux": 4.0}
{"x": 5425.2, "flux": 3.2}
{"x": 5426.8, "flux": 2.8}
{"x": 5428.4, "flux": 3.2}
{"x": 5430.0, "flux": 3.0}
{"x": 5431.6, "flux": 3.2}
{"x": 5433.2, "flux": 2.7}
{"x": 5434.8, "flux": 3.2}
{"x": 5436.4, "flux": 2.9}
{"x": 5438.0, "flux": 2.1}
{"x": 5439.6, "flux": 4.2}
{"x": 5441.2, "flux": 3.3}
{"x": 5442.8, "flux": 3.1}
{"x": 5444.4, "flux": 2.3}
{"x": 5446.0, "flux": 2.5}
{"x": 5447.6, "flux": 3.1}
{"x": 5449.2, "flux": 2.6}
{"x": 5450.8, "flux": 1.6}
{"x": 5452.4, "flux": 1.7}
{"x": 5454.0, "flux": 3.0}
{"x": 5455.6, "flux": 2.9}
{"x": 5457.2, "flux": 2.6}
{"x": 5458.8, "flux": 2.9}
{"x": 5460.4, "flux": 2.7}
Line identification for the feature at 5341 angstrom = [O III] 5007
